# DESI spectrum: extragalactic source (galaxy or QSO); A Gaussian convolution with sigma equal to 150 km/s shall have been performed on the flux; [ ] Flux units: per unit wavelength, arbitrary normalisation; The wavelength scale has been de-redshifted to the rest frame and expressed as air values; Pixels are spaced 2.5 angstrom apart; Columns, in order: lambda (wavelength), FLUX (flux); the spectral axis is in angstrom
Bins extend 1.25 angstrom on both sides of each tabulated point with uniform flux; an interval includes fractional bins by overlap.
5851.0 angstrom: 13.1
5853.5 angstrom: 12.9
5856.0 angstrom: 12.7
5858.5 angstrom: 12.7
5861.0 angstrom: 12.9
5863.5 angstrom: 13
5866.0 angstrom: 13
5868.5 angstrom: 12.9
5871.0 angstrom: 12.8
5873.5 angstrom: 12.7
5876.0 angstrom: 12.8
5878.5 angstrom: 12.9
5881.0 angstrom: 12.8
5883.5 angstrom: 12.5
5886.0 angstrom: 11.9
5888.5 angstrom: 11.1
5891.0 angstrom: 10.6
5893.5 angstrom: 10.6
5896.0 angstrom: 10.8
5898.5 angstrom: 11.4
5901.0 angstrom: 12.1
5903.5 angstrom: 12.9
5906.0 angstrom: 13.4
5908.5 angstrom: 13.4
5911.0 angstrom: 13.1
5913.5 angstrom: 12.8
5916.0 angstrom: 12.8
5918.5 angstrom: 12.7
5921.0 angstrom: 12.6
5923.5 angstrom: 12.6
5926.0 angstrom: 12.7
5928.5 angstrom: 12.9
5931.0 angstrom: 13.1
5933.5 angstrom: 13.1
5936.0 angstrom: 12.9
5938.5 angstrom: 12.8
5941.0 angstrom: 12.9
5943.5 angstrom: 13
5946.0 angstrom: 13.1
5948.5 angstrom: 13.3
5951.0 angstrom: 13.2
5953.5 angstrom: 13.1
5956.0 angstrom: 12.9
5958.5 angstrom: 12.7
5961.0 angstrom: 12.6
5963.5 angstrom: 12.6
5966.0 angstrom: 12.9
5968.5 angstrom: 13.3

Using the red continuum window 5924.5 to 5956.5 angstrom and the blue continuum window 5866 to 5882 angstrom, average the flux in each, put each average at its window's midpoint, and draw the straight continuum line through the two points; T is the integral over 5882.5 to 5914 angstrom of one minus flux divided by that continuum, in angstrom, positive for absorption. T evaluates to 2.12 angstrom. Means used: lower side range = 12.8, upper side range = 13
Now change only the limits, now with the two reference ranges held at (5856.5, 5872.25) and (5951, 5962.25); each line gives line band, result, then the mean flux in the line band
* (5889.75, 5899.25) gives 1.51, 10.8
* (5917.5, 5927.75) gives 0.17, 12.7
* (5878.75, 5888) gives 0.38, 12.3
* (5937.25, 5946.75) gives -0.05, 12.9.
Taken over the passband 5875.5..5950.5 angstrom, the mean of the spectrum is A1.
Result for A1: 12.5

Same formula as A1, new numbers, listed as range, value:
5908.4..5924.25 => 12.8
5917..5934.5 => 12.8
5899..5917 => 12.9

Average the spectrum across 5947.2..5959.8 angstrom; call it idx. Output 13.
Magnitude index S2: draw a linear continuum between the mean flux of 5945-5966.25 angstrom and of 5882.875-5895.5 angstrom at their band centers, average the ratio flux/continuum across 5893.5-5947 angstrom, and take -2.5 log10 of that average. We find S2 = -0.056 mag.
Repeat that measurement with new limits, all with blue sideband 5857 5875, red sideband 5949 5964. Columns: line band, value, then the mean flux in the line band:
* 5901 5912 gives -0.02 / 13.1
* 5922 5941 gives 0.00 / 12.9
